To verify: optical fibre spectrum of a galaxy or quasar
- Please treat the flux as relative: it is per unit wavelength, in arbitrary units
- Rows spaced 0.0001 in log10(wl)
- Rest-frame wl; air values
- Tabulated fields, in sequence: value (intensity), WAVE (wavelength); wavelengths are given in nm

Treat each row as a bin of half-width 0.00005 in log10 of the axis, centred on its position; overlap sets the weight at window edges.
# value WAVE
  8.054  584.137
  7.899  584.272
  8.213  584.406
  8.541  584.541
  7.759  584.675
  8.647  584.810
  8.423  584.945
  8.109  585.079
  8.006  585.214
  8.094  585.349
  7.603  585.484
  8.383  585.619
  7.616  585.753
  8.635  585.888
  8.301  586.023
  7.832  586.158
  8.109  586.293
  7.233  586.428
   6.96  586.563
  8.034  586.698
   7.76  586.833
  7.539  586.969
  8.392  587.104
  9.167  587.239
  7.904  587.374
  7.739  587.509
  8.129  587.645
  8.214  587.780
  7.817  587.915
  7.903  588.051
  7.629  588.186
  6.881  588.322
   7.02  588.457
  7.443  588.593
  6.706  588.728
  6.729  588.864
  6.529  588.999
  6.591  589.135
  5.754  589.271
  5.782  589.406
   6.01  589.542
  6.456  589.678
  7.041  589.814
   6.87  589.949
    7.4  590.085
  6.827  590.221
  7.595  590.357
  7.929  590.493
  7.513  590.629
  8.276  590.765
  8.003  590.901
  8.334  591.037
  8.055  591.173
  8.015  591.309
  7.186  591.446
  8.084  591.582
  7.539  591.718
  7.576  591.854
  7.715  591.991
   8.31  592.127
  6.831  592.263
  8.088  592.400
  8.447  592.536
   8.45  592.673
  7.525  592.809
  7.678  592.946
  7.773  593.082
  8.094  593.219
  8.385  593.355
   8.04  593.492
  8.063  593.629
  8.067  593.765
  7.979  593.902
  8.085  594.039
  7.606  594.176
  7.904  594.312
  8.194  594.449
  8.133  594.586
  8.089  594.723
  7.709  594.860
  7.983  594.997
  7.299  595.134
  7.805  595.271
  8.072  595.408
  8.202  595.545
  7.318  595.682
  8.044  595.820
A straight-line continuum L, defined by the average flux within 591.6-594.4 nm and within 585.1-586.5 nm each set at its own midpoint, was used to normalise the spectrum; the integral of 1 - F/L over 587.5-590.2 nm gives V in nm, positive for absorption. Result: 0.32 nm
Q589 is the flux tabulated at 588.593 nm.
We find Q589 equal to 7.443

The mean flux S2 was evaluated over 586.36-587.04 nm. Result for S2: 7.51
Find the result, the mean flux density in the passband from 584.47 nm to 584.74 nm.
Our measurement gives 8.16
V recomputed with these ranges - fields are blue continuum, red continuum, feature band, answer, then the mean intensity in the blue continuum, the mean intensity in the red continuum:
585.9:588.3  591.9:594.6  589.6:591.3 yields 0.09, 7.92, 7.96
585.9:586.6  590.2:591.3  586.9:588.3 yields -0.03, 7.79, 7.87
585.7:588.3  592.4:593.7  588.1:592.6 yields 0.39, 7.92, 8.06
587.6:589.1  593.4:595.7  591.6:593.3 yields -0.03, 7.34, 7.93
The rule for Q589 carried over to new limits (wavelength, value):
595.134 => 7.299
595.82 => 8.044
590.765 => 8.276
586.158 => 7.832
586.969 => 7.539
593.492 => 8.04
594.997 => 7.983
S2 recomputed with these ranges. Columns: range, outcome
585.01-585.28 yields 8.07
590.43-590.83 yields 7.9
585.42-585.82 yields 7.88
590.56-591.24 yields 8.04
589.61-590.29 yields 6.92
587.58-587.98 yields 8.07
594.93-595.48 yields 7.8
